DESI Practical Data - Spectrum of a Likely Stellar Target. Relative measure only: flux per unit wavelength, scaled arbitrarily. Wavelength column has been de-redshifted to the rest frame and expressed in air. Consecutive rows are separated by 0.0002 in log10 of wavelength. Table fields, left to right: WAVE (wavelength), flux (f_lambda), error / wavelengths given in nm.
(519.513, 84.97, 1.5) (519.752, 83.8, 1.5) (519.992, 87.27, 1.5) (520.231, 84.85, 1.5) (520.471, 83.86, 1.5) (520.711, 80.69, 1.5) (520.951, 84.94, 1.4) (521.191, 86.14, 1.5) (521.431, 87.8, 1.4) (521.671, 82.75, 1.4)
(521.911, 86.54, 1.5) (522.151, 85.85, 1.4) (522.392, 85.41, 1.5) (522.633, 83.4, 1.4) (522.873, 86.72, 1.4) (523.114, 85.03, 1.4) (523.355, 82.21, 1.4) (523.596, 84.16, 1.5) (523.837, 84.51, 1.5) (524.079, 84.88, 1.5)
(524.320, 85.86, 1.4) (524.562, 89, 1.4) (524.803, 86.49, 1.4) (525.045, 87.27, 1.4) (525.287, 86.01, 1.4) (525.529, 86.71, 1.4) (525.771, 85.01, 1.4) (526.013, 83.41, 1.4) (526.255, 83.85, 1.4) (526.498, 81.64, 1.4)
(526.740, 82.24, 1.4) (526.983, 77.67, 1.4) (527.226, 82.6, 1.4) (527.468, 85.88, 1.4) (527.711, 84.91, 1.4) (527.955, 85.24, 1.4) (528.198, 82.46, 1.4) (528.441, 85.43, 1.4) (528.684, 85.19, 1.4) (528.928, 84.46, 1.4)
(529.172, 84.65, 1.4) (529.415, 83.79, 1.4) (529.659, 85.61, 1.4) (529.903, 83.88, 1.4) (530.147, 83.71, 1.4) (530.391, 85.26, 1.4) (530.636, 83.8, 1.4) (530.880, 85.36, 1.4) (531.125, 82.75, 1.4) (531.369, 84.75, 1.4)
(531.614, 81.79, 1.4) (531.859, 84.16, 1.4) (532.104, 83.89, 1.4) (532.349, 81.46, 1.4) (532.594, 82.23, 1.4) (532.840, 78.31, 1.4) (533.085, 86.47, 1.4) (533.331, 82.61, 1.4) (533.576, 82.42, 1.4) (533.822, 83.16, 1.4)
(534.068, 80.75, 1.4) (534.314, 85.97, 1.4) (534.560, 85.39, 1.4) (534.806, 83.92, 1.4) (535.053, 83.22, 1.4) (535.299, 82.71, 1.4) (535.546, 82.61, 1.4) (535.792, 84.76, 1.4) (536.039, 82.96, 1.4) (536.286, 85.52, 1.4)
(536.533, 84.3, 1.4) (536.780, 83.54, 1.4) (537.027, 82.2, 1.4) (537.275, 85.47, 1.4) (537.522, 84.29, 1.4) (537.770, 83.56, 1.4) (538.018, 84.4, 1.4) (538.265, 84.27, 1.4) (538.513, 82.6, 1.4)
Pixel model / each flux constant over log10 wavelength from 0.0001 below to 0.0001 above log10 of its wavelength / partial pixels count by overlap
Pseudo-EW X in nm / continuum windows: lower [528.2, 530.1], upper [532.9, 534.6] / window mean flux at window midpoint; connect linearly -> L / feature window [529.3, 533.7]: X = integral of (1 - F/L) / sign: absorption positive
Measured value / 0.03 nm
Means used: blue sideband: 84.6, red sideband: 83.6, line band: 83.5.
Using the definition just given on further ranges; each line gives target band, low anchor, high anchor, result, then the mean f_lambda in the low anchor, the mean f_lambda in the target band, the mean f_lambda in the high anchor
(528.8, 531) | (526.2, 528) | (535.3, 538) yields -0.04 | 82.8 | 84.5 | 83.9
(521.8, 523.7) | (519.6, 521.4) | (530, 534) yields -0.01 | 84.7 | 84.9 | 83.2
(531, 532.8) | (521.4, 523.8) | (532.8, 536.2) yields 0.02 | 84.9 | 82.8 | 83.4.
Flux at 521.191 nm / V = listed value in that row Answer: 86.14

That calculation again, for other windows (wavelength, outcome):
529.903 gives 83.88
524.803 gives 86.49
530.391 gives 85.26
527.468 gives 85.88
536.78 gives 83.54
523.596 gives 84.16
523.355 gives 82.21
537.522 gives 84.29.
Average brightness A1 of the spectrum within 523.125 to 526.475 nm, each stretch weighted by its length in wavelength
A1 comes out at 85.2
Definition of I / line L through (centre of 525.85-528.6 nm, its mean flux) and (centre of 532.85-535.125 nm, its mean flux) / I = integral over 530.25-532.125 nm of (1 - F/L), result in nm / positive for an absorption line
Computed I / -0.01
